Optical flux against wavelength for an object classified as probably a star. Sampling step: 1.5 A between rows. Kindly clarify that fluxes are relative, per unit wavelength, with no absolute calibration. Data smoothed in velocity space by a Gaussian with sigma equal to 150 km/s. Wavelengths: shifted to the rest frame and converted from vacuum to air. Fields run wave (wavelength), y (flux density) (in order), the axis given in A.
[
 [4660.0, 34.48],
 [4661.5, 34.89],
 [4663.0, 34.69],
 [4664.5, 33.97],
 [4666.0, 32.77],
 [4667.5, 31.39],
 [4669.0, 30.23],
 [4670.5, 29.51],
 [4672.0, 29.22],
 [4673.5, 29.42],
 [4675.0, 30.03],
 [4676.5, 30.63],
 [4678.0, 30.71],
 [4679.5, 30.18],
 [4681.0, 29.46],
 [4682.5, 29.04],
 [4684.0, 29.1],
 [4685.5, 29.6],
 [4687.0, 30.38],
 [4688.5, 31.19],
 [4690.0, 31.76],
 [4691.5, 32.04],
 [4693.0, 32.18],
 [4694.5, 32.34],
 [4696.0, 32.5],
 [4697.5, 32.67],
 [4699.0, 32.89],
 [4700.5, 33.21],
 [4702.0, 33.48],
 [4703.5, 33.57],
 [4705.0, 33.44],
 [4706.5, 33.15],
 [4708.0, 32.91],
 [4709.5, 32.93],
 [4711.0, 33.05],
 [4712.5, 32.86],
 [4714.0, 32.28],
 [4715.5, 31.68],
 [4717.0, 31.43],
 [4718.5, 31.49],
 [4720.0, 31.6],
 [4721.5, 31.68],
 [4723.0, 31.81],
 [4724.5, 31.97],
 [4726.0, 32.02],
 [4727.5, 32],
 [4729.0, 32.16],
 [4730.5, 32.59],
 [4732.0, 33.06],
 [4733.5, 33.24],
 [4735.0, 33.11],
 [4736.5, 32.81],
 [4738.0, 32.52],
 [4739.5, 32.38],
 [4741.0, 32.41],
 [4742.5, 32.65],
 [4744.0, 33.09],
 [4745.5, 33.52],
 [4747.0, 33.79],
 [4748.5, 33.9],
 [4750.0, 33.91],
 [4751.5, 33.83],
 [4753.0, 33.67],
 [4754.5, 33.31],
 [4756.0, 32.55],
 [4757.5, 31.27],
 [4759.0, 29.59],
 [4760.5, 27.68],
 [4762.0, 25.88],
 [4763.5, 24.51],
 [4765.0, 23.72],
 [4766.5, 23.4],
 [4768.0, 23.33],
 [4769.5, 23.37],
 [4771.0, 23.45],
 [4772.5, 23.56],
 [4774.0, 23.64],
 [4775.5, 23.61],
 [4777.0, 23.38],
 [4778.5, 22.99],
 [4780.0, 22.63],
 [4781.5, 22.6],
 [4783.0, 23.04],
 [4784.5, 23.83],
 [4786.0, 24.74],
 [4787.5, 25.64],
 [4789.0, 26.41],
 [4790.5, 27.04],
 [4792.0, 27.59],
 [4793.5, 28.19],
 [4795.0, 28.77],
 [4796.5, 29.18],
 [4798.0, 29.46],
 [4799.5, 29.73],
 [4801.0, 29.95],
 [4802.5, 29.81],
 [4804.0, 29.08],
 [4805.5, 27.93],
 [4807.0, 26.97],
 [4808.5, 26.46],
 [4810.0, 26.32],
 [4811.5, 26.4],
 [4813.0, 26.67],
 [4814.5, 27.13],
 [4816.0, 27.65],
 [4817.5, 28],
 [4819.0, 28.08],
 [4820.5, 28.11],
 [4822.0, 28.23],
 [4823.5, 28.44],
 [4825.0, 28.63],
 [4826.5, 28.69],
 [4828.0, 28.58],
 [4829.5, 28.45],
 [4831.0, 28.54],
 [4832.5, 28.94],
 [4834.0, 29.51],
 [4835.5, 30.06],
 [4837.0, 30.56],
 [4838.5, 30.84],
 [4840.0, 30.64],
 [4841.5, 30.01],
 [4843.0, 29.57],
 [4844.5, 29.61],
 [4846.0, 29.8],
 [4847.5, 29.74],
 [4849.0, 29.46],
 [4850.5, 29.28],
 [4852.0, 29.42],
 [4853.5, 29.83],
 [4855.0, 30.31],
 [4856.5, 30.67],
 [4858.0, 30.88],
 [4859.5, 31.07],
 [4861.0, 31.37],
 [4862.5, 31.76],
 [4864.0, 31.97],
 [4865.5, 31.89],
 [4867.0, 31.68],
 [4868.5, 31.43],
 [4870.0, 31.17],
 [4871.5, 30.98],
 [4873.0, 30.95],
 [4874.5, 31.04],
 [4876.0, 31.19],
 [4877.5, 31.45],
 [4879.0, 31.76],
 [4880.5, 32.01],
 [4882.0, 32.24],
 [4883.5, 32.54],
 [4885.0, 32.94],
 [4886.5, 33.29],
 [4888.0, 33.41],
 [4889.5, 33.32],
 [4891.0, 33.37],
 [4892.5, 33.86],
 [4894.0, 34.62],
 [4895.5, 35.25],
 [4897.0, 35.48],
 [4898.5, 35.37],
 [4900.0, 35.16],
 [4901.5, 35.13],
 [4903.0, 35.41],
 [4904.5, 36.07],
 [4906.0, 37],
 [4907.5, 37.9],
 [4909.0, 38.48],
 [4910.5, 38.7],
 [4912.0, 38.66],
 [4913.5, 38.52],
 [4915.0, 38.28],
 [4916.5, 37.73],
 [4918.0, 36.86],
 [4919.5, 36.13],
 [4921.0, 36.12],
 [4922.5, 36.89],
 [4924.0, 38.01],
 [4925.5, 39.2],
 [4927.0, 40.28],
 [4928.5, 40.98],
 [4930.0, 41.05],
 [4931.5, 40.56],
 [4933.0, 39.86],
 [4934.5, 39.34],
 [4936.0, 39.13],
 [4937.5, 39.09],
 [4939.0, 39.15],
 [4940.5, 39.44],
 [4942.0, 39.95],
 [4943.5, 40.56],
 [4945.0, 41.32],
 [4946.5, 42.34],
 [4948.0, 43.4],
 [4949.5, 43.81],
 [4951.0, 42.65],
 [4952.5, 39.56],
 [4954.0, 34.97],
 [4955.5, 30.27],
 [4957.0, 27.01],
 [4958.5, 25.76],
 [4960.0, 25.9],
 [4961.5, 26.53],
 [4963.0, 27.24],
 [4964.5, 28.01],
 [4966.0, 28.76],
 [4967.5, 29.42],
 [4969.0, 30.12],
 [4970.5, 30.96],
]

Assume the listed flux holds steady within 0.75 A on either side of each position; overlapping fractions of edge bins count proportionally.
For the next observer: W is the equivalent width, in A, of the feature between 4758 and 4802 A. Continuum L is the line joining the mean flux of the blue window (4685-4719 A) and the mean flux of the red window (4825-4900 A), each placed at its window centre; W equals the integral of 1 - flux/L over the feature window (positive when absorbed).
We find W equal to 8.6 A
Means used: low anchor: 32.3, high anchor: 31.3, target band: 25.6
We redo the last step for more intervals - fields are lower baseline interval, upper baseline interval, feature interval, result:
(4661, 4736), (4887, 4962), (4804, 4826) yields 4.4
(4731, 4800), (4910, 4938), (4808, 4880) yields 8.3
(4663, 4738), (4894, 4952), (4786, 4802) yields 3.1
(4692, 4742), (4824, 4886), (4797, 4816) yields 2.0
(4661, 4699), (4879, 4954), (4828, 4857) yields 4.7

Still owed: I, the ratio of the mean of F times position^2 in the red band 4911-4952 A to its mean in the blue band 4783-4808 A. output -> 1.5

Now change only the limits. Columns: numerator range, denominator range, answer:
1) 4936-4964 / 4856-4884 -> 1.18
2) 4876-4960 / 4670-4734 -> 1.26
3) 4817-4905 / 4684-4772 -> 1.05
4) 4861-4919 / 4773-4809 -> 1.35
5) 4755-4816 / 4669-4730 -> 0.86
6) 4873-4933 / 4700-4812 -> 1.29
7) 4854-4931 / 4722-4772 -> 1.20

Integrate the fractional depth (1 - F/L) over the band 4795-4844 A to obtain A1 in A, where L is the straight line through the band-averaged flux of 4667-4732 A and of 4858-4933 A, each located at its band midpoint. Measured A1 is 7.3 A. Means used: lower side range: 31.6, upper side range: 34.9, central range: 28.7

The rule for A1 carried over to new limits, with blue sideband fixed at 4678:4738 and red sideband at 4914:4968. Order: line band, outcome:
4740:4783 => 6.56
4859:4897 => 3.25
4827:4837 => 1.55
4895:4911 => -0.22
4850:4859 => 1.23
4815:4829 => 2.45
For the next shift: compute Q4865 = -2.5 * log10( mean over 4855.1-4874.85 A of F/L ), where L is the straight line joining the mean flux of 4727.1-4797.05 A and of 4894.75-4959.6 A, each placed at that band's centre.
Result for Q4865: 0.10 mag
